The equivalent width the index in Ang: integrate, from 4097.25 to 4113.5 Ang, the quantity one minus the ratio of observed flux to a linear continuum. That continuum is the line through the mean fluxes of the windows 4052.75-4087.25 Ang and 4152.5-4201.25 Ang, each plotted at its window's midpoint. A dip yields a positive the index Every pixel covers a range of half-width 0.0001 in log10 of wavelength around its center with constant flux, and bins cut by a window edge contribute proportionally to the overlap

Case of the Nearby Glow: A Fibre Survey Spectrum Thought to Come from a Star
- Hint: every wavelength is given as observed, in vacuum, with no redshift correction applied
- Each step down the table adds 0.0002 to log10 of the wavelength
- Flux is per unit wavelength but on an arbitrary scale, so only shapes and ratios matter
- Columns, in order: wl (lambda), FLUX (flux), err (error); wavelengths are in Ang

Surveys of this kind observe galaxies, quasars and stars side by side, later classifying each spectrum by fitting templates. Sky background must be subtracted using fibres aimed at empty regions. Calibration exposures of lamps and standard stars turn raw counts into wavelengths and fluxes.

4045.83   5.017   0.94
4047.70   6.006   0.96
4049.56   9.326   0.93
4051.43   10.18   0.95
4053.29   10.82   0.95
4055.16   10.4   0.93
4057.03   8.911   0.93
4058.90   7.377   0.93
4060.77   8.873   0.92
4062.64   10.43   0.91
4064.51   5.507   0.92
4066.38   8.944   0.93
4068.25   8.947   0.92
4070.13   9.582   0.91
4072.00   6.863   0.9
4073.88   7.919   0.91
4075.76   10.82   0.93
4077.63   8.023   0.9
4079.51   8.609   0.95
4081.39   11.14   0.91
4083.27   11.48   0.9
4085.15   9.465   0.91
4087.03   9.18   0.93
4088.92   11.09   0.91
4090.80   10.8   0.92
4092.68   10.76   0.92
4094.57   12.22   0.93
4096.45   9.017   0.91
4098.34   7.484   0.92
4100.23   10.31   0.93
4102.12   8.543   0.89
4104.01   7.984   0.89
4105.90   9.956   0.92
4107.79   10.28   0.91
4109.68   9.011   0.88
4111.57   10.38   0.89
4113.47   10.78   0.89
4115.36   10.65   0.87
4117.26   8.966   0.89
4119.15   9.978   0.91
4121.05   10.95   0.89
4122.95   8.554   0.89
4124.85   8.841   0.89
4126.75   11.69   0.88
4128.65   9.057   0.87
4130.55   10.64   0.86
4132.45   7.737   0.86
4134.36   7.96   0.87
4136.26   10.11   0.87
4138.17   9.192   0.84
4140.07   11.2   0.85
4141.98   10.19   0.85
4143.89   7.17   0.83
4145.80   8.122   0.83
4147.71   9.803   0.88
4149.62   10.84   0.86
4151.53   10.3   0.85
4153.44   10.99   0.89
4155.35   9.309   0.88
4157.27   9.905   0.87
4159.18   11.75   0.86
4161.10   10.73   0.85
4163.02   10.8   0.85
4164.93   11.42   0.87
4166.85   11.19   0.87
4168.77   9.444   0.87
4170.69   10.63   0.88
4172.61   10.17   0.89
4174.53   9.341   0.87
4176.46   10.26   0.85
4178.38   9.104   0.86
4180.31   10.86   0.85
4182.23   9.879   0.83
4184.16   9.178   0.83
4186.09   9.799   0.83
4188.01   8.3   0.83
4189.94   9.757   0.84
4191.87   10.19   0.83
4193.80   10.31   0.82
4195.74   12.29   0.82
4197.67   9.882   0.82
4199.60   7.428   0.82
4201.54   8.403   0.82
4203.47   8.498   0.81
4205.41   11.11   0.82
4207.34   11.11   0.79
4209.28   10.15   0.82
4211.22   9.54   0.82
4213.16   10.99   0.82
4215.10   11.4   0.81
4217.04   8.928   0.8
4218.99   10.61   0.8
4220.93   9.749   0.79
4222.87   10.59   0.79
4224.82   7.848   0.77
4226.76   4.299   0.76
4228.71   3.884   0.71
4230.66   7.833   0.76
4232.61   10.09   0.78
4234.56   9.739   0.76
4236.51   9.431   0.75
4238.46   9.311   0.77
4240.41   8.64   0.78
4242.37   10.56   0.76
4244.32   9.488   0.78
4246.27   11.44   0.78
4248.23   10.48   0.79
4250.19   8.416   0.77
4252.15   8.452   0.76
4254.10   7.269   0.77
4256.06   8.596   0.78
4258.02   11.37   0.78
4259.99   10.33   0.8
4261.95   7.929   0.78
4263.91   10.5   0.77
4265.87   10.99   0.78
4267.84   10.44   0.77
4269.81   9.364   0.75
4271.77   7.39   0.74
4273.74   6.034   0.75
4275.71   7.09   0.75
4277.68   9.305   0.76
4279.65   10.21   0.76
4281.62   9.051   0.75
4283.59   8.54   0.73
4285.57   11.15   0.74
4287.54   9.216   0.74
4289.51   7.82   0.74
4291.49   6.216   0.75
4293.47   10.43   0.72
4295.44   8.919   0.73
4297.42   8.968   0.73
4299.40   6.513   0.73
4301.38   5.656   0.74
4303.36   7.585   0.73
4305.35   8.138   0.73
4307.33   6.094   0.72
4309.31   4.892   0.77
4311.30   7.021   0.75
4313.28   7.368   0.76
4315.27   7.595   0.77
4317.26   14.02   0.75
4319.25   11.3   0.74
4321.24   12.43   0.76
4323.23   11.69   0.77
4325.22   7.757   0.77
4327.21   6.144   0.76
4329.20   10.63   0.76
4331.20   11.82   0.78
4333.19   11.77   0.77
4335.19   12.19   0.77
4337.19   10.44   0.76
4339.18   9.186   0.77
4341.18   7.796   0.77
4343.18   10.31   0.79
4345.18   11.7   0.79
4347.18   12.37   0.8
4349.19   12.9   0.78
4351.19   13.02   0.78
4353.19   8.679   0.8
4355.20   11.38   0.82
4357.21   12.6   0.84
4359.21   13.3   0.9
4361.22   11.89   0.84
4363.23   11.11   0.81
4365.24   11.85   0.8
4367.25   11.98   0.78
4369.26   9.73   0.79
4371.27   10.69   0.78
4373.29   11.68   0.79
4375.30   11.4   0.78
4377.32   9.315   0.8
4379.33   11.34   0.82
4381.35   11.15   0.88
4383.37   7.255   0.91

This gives 0.2 Ang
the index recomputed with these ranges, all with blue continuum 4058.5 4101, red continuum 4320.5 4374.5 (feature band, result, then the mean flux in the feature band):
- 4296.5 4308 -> 3.80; 7.18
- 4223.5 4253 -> 4.71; 8.68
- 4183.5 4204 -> 1.18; 9.48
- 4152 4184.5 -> -1.35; 10.3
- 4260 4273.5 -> 1.53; 9.32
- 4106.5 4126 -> -0.56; 9.86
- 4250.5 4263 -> 1.77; 8.97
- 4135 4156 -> 0.08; 9.73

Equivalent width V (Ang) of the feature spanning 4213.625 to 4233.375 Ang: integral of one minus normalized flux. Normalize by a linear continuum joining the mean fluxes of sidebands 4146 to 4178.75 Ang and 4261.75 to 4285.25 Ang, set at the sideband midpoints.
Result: 2.1 Ang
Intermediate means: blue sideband 10.3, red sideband 9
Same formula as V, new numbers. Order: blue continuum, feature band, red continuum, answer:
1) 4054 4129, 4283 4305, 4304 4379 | 4.2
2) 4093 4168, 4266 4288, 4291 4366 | 2.0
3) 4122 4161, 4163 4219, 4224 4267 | -4.0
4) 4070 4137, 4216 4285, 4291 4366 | 5.6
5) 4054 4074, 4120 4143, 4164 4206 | -0.9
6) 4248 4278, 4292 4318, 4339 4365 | 5.7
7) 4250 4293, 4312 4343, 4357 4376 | 1.1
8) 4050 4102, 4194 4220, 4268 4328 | -3.4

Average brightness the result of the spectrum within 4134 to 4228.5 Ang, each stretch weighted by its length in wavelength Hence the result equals 9.78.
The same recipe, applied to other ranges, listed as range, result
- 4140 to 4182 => 10.1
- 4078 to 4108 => 9.85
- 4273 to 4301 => 8.49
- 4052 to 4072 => 8.9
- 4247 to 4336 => 9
